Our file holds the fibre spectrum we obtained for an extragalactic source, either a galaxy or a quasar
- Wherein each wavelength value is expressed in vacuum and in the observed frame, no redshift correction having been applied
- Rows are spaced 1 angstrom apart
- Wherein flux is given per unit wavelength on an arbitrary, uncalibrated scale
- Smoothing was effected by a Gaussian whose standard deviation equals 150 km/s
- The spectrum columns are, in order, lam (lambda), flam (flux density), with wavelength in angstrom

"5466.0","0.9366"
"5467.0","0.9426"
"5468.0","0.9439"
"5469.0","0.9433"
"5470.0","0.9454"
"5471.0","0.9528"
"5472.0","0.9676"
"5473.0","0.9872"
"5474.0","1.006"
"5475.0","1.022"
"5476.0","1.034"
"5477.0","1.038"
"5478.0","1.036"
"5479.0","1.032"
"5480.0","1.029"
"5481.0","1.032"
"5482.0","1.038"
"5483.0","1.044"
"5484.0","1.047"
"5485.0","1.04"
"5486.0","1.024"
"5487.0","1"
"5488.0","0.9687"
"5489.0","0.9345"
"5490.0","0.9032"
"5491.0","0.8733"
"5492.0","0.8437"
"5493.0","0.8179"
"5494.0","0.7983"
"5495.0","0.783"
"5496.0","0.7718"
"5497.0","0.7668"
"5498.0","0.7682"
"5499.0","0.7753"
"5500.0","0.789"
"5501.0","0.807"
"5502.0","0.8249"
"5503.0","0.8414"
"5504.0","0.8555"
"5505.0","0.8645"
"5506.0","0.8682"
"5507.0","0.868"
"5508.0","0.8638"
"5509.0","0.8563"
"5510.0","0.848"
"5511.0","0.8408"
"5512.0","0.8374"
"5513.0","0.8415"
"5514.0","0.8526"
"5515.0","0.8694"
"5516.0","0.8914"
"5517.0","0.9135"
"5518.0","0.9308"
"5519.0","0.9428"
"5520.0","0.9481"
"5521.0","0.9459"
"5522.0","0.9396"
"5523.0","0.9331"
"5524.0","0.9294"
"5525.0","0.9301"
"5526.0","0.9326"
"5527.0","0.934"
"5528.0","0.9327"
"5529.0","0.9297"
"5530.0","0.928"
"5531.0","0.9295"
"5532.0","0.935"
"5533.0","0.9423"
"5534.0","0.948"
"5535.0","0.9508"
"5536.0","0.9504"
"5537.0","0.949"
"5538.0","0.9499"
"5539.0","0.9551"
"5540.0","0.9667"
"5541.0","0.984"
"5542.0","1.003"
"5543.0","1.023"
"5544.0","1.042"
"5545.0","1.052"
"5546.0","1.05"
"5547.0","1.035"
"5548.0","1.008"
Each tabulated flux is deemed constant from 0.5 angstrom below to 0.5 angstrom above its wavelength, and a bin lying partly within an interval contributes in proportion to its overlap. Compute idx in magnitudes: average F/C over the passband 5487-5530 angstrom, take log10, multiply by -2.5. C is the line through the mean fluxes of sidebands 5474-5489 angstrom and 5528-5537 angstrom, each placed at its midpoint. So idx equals 0.12 mag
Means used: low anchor 1.02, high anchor 0.939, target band 0.873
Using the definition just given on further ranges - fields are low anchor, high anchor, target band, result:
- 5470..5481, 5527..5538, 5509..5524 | 0.07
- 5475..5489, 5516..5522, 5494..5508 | 0.20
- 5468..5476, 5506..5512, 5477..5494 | -0.05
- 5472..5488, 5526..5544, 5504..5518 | 0.14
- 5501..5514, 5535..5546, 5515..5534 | -0.01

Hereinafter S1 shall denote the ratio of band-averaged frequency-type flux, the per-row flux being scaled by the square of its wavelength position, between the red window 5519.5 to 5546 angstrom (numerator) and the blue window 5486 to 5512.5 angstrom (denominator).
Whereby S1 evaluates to 1.1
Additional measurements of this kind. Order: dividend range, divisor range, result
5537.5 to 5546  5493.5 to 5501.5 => 1.30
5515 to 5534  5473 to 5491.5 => 0.94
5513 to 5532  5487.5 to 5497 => 1.10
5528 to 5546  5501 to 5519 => 1.13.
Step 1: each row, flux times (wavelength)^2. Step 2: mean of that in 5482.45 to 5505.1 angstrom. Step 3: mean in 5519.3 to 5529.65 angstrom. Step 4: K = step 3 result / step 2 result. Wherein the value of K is 1.08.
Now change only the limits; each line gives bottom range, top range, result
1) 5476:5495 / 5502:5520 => 0.91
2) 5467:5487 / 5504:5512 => 0.86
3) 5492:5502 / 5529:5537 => 1.20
